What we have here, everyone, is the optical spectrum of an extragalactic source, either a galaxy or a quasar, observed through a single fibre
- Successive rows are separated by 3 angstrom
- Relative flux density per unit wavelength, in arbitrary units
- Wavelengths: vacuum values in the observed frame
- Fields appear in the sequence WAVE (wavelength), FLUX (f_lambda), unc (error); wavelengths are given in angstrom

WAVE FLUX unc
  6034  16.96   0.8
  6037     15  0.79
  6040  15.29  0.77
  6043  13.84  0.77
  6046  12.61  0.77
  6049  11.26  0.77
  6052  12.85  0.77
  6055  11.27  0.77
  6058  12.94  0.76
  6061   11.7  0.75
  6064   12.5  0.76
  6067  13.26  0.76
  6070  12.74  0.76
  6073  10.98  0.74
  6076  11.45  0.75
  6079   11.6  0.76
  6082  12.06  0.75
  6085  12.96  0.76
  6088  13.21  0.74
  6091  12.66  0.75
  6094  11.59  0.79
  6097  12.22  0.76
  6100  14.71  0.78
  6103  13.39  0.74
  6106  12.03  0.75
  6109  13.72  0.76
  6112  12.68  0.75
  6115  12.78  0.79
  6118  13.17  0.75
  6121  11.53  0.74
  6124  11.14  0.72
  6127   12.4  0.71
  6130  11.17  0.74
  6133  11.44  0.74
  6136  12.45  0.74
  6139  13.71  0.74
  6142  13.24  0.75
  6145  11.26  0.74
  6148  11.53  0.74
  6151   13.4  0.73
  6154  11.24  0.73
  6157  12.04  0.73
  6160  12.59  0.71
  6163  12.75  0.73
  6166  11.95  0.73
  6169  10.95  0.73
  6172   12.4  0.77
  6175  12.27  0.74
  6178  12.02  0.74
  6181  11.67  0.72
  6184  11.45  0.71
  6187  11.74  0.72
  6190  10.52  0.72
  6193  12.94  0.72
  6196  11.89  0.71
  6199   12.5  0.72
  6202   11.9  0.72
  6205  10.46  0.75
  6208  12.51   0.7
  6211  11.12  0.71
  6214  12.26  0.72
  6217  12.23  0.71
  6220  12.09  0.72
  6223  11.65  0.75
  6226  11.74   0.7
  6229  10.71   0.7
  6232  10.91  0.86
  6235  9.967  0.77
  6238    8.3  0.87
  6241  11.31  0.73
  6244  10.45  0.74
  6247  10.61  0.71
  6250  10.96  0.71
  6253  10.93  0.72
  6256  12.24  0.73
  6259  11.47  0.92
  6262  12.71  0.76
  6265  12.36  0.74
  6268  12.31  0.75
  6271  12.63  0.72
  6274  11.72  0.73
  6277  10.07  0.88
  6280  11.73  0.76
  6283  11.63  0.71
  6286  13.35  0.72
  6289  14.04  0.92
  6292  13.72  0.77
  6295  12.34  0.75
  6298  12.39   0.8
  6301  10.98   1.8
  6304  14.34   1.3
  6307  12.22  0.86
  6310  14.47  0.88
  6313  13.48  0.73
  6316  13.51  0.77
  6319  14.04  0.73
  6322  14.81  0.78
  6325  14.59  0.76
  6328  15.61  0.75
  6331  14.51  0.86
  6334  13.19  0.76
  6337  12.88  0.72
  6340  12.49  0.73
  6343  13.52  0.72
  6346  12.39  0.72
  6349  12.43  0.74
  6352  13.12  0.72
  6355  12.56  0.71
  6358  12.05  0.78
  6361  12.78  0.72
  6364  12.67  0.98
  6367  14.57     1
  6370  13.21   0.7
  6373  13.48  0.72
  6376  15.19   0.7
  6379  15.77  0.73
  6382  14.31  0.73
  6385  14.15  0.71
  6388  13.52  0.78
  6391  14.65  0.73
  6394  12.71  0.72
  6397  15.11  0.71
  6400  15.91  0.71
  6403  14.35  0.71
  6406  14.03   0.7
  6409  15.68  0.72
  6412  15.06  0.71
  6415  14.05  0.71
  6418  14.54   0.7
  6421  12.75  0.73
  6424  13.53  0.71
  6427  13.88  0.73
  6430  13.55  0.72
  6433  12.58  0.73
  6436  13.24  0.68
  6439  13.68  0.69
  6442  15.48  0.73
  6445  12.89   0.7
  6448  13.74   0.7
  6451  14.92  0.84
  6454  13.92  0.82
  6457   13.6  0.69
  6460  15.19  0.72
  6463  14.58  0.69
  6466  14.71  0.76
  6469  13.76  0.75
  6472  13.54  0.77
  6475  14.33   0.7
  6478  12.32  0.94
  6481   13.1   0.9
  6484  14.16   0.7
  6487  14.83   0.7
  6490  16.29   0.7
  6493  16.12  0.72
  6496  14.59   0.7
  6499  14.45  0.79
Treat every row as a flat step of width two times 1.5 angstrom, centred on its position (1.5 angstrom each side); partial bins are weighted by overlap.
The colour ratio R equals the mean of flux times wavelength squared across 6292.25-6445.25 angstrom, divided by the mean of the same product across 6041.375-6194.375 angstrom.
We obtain 1.21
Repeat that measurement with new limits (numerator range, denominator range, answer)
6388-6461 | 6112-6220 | 1.27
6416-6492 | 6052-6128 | 1.26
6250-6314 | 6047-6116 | 1.06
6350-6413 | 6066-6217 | 1.24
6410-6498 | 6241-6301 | 1.25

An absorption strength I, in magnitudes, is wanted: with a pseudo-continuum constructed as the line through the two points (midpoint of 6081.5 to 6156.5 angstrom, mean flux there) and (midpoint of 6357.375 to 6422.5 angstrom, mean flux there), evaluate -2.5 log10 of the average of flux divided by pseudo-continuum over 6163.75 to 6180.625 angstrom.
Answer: 0.08 mag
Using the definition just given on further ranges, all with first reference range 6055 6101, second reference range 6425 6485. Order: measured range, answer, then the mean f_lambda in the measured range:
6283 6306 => 0.026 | 12.9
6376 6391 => -0.074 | 14.5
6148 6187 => 0.061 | 12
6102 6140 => 0.012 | 12.4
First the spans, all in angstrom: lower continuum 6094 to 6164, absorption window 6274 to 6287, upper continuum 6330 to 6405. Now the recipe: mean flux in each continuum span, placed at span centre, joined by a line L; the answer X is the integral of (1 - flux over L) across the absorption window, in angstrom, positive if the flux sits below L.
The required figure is 1.6 angstrom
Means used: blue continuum 12.4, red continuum 13.7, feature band 11.6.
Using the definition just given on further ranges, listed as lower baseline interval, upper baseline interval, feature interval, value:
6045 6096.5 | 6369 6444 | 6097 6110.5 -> -1.00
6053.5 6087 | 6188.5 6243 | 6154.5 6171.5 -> -0.54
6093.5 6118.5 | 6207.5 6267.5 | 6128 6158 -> 0.83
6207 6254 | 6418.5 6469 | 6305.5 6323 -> -2.19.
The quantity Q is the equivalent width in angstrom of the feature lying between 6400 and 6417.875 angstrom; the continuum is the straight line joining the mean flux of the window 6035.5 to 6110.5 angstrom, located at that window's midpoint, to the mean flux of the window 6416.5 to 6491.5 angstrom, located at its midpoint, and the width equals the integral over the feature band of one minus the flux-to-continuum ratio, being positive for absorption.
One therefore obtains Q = -1.2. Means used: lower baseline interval 12.7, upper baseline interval 14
